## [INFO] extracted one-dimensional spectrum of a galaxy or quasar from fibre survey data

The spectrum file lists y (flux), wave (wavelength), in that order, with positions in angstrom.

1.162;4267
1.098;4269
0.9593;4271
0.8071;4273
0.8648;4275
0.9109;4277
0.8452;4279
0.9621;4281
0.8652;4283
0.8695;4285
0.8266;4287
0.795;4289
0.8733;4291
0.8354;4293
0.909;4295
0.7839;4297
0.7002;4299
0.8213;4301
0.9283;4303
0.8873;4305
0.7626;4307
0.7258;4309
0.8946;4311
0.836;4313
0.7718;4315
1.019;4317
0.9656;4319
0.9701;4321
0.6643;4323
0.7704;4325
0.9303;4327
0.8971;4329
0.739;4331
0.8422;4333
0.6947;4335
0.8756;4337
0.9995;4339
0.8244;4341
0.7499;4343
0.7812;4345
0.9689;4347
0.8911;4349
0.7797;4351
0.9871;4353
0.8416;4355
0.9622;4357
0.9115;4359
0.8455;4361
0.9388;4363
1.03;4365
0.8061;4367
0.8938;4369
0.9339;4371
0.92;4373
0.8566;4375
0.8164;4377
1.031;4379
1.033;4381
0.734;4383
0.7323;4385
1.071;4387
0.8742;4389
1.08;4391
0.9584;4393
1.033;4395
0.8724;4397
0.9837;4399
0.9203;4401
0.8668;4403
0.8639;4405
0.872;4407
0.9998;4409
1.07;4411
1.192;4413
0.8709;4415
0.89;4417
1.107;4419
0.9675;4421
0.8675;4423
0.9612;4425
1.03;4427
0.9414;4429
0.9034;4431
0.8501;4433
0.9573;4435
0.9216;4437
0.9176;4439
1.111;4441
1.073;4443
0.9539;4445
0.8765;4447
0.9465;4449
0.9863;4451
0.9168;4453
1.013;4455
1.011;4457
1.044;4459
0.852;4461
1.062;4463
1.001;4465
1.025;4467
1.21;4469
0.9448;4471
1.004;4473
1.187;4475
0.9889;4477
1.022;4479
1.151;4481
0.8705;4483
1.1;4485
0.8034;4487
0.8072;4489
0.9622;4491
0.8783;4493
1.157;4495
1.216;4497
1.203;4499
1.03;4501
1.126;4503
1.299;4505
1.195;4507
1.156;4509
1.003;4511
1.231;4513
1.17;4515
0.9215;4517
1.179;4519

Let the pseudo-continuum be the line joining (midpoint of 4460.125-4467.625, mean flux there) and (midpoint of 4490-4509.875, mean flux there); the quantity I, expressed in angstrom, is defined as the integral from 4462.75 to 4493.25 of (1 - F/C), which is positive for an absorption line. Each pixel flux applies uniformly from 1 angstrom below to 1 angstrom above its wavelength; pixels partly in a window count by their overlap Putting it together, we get 1.0 angstrom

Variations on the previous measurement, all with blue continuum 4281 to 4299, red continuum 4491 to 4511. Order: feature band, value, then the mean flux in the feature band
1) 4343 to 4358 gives 0.7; 0.878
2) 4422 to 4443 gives 1.6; 0.952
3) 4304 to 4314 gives 0.5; 0.821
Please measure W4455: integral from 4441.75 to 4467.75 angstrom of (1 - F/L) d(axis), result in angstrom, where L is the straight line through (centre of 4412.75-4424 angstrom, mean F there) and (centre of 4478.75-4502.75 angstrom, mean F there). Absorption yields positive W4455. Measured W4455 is 0.3 angstrom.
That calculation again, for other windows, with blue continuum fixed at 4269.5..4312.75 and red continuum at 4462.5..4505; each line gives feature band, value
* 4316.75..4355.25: 1.7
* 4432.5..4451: 0.7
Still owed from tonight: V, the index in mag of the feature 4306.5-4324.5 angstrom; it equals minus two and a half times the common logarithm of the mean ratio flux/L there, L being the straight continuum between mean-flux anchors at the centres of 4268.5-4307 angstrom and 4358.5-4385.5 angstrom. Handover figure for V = 0.04 mag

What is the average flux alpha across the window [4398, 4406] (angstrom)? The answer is 0.909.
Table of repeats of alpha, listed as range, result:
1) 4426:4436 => 0.936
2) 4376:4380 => 0.924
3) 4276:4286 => 0.891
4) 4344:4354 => 0.882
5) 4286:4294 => 0.833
